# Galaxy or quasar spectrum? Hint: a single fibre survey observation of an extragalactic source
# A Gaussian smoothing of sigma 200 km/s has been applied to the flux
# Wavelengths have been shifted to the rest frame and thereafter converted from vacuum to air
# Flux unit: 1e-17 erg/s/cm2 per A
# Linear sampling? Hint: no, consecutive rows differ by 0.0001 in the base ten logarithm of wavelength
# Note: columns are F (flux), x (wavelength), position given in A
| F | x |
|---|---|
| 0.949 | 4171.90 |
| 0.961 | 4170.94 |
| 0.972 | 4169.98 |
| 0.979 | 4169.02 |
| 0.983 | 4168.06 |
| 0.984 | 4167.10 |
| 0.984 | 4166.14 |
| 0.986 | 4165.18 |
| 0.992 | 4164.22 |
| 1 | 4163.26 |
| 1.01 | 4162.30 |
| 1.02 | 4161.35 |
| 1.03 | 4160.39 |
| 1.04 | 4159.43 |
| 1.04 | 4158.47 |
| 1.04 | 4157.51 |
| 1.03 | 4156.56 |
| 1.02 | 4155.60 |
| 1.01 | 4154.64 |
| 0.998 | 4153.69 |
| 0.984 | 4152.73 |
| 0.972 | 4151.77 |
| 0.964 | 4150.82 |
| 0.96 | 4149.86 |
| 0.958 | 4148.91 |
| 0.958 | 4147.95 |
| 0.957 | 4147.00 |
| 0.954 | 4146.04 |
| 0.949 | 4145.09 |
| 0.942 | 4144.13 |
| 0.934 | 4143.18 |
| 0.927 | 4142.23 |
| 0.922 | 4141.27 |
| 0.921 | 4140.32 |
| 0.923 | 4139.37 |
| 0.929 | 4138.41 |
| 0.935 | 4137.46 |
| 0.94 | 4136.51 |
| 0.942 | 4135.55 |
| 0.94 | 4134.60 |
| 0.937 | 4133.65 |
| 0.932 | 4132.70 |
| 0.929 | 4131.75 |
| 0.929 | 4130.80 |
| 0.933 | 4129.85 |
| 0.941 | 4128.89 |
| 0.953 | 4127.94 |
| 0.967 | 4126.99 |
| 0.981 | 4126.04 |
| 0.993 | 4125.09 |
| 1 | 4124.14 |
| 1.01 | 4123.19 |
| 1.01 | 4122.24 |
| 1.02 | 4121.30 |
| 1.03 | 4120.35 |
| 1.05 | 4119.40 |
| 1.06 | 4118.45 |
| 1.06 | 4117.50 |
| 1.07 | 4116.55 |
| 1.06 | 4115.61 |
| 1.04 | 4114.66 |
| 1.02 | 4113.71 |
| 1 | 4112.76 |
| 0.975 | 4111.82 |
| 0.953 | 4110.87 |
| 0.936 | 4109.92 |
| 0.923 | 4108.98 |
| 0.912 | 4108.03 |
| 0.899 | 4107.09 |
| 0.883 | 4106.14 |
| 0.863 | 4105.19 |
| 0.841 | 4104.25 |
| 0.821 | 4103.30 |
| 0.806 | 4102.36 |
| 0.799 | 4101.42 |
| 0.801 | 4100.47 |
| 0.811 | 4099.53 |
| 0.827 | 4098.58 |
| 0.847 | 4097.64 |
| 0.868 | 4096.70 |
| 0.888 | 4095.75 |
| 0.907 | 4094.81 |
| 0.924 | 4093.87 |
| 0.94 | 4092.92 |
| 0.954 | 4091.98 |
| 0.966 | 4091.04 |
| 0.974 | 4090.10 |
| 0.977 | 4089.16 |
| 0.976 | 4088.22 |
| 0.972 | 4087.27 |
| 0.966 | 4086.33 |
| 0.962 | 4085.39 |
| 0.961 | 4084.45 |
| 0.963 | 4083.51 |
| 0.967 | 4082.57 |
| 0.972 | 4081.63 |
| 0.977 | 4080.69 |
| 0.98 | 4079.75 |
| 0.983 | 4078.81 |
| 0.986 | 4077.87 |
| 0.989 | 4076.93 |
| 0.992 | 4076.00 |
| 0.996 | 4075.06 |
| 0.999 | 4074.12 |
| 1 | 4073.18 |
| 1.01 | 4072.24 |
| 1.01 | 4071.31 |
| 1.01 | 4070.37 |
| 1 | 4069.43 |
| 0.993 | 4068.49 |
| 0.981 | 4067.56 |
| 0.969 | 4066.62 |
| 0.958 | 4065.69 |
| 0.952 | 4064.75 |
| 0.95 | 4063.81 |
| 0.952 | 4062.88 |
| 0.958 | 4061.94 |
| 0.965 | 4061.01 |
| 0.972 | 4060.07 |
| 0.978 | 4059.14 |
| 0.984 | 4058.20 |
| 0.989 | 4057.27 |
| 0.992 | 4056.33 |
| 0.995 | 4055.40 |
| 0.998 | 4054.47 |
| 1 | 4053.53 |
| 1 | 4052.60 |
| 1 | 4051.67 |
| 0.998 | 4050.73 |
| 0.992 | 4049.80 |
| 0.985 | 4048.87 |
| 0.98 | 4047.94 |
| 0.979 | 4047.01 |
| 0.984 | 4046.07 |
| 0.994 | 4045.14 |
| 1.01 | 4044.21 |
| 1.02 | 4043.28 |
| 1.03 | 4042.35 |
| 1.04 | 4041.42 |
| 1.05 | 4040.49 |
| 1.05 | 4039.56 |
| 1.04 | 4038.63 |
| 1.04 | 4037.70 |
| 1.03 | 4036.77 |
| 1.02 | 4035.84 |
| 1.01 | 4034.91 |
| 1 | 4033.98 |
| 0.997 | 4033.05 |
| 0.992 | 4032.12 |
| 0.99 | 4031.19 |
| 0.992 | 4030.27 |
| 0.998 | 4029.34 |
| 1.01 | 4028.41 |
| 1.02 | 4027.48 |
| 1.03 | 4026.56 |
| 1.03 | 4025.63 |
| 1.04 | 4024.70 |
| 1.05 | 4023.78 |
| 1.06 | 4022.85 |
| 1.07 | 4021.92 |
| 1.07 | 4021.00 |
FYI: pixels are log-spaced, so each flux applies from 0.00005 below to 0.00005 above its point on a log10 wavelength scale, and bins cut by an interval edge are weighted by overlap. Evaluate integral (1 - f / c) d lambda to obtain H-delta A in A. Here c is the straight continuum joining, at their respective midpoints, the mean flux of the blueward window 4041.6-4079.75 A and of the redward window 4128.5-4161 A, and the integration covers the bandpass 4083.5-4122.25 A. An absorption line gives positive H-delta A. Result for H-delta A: 1.4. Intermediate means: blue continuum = 0.989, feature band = 0.94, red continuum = 0.962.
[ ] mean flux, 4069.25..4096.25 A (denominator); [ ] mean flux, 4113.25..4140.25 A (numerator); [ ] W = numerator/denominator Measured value 1.01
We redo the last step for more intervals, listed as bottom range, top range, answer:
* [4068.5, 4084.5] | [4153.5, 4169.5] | 1.02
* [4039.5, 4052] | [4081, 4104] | 0.90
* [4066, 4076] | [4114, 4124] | 1.04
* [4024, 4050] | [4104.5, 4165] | 0.96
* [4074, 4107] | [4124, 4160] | 1.04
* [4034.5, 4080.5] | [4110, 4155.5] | 0.98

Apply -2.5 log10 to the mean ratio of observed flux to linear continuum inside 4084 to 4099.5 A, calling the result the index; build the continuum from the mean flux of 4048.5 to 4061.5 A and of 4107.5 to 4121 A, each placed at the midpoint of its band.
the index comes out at 0.08 mag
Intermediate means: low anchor 0.989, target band 0.928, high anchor 1.01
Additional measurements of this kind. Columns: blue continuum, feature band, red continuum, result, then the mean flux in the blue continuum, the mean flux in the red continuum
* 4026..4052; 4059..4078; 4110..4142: 0.02 mag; 1.01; 0.978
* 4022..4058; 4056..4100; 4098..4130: 0.02 mag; 1.01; 0.948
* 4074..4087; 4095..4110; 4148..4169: 0.15 mag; 0.978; 0.999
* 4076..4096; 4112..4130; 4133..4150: -0.07 mag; 0.963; 0.94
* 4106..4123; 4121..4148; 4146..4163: 0.05 mag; 0.997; 0.998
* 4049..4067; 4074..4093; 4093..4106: -0.09 mag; 0.979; 0.85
